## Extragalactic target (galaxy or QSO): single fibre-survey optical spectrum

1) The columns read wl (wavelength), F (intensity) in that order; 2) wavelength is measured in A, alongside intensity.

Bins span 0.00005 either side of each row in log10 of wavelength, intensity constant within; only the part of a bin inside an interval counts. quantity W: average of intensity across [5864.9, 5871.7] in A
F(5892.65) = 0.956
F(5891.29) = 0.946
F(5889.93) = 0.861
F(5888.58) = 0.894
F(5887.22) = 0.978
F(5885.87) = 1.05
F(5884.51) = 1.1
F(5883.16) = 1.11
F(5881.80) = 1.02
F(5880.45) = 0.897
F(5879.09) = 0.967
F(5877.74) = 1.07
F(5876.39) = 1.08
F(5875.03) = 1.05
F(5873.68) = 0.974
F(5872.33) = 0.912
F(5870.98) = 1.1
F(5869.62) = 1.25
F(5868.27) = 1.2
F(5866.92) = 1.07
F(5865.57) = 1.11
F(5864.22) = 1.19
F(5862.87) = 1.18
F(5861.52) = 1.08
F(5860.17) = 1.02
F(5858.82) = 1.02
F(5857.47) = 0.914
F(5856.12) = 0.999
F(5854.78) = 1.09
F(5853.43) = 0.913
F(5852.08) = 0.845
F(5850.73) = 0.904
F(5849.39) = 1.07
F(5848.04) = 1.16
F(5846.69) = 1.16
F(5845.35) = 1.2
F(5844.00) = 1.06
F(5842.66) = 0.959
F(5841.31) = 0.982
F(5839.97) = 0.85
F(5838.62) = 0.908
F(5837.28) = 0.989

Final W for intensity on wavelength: 1.14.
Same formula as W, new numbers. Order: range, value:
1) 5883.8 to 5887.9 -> 1.04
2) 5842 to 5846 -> 1.07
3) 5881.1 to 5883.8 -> 1.06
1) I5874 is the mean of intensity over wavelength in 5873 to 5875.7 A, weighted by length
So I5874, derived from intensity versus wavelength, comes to 1.01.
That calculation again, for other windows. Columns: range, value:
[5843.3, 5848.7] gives 1.14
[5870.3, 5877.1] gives 1.02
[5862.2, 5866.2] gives 1.16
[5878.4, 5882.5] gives 0.961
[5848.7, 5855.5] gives 0.966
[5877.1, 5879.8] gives 1.02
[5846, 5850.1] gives 1.13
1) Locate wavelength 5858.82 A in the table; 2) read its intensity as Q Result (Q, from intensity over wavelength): 1.02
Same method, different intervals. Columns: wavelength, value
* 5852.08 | 0.845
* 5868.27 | 1.2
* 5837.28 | 0.989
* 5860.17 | 1.02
